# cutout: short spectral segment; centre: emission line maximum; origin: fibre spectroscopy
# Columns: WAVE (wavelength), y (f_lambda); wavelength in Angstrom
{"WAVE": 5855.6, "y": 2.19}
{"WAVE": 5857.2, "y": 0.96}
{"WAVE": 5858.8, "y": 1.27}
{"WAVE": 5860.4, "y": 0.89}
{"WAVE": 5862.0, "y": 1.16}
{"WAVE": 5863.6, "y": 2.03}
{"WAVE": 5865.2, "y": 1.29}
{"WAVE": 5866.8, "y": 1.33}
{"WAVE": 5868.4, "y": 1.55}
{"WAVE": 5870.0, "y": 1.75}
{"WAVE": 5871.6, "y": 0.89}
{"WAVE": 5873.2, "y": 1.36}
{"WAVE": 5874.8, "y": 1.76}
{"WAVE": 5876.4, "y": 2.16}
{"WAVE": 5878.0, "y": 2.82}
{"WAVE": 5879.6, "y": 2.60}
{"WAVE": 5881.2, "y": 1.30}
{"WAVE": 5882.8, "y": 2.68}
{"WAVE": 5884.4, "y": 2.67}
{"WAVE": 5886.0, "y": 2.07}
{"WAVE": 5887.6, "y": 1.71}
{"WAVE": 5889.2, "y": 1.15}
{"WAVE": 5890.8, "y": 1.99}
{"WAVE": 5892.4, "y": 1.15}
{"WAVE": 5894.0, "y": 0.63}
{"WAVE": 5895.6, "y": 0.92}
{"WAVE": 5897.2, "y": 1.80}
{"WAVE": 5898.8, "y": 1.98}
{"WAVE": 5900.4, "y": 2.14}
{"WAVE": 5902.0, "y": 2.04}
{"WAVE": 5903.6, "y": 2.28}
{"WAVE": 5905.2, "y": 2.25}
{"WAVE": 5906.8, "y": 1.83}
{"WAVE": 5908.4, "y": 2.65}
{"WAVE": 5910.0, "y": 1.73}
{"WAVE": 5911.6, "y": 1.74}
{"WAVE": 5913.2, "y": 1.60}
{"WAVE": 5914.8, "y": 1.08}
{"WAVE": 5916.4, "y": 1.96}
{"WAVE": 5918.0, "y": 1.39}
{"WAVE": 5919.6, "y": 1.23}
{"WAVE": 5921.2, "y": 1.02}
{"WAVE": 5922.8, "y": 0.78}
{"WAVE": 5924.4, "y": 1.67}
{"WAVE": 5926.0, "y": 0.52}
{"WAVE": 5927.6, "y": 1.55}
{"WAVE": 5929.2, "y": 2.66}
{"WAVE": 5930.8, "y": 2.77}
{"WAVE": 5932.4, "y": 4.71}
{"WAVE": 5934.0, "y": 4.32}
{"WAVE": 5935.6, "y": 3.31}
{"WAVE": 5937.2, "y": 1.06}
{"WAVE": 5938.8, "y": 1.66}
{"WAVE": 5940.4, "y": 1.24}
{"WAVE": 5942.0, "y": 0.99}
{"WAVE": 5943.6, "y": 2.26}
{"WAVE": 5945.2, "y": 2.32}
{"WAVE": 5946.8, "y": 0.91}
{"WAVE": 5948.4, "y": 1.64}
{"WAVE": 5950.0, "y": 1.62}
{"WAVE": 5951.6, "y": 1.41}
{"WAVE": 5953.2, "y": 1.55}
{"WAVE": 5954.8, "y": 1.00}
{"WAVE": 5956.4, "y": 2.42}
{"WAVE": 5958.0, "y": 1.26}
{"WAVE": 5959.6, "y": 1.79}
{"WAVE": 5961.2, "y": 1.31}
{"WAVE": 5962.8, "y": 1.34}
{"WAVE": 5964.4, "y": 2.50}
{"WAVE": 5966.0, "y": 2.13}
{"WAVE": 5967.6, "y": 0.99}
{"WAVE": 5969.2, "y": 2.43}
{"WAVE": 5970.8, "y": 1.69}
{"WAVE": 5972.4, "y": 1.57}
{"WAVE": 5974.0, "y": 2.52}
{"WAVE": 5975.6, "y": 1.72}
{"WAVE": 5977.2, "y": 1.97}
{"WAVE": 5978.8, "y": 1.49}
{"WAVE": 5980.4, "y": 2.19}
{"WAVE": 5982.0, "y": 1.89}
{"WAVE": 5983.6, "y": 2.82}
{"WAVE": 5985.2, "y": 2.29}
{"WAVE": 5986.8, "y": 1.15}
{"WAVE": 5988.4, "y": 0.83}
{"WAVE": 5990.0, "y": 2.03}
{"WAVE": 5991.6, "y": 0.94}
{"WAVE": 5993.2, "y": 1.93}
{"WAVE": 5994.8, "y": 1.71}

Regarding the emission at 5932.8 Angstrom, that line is Hbeta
